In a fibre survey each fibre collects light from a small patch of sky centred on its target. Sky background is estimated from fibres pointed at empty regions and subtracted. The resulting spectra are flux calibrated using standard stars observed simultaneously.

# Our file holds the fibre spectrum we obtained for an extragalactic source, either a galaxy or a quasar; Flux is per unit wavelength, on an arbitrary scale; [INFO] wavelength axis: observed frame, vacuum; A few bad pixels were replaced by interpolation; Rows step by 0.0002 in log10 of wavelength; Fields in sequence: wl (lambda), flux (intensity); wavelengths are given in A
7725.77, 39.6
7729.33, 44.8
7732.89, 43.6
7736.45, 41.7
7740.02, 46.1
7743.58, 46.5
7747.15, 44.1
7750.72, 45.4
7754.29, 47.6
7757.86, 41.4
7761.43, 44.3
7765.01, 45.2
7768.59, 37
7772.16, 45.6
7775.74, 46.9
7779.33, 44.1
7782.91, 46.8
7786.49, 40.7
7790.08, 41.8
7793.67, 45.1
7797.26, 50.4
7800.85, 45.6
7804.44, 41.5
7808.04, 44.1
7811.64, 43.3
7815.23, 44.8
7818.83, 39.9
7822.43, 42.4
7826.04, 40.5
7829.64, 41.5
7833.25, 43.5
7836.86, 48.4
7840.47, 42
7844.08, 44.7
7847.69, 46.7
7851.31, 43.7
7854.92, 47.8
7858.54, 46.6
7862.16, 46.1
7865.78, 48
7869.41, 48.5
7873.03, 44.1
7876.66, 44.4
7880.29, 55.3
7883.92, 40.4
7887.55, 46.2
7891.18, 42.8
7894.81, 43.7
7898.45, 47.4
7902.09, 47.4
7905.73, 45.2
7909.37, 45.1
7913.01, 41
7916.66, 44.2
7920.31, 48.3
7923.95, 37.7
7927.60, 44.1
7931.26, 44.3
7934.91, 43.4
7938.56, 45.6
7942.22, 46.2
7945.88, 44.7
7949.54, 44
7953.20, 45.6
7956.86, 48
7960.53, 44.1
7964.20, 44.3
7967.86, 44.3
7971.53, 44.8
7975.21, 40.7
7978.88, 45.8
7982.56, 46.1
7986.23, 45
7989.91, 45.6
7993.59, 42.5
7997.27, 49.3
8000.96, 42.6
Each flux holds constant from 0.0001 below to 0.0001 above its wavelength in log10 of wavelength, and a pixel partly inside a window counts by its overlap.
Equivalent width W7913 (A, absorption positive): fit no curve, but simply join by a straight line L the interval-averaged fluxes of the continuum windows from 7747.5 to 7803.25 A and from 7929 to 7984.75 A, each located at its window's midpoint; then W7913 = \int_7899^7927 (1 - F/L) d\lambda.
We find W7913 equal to 0.3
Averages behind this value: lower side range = 44.5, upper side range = 44.8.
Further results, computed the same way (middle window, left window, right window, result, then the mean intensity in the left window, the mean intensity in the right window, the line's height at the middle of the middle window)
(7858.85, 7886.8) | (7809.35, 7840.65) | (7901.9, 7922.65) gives -1.7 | 43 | 44.8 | 44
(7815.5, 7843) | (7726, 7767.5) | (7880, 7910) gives 1.3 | 44.3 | 45.5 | 45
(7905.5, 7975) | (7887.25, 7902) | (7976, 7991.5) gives 1.4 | 45.2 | 45.3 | 45.2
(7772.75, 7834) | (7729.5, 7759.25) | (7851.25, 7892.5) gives 2.2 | 44.6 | 46.3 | 45.4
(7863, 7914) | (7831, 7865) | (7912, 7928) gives -1.9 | 45.5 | 43.1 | 44.1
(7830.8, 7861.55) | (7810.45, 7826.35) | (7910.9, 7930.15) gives -2.1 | 42.3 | 43.1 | 42.5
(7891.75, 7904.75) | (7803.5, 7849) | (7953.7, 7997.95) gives -0.5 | 43.3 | 44.9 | 44.1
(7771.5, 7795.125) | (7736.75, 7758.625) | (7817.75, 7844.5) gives -0.1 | 45.1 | 42.8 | 44.1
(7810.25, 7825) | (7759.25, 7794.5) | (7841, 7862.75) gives 0.8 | 43.7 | 45.7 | 44.8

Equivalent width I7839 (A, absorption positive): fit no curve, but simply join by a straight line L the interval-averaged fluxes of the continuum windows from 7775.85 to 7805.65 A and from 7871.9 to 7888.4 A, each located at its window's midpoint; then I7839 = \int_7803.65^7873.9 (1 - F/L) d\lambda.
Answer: 1.59 A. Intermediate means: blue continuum 44.7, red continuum 46.1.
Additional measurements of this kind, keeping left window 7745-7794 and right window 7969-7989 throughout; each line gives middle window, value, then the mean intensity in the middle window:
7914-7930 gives 0.3 A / 43.4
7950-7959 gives -0.4 A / 46.3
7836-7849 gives -0.3 A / 45.2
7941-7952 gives -0.1 A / 44.9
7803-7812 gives 0.2 A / 42.9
